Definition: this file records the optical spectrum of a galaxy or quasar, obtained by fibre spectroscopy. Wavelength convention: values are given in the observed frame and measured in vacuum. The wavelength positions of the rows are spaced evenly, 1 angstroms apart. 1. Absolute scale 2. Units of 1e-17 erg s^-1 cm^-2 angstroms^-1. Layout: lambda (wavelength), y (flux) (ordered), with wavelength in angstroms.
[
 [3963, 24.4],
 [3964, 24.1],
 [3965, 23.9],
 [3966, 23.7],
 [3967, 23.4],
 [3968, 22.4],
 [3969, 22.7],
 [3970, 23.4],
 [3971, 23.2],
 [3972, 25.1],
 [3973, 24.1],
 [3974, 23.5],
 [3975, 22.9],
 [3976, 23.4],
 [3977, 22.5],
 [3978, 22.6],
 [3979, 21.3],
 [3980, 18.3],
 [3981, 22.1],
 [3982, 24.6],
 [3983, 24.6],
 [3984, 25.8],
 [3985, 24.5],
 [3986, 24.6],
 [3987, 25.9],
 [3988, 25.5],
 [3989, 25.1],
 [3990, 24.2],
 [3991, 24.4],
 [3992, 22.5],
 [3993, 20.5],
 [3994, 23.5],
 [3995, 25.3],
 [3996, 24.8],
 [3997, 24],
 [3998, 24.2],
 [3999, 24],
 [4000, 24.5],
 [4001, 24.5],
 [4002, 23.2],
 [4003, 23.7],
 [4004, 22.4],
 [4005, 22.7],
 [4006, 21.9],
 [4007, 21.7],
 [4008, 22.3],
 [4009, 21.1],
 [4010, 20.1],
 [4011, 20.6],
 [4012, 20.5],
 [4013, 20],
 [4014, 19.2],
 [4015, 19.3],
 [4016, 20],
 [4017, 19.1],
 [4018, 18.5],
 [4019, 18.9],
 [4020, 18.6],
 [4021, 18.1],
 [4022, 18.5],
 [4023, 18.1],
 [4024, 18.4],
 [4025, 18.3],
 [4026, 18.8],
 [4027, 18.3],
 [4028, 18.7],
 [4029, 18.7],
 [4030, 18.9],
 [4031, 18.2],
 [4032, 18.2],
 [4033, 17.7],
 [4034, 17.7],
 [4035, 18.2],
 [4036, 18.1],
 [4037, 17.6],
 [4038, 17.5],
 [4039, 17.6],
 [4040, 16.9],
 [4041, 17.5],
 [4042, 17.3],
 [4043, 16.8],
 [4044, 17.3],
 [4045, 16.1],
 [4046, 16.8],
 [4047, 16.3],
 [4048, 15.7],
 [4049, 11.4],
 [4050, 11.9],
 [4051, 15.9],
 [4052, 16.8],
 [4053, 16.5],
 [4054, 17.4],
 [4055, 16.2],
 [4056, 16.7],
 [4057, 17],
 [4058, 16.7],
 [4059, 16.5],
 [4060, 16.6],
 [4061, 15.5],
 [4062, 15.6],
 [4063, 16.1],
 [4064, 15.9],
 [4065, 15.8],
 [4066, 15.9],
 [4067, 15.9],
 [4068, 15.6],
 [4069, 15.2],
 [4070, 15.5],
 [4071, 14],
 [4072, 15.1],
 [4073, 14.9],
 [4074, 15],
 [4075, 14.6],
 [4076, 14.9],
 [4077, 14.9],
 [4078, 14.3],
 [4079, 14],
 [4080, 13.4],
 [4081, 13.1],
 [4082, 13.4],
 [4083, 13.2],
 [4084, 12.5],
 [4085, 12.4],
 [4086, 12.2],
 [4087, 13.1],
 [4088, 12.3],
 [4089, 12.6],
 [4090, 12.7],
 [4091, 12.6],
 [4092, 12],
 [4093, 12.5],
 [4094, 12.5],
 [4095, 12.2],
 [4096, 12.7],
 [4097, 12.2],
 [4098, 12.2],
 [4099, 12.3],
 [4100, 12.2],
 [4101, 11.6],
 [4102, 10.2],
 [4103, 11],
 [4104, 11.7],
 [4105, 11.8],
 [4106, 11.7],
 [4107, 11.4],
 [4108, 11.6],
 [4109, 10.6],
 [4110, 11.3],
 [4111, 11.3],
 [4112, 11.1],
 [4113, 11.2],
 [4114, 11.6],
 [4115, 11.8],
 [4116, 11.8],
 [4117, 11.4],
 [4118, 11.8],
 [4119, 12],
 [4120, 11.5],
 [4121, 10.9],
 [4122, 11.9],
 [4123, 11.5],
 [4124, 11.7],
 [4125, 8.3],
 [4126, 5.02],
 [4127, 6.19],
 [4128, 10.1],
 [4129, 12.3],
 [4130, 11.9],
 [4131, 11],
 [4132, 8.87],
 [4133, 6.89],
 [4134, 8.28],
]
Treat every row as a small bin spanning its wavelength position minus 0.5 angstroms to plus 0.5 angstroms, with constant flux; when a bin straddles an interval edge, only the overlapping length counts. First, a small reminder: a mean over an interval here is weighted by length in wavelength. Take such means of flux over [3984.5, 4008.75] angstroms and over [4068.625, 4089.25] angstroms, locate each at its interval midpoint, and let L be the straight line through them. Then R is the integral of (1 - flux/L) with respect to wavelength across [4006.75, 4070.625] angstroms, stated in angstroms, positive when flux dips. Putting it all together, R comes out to 3.7 angstroms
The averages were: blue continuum 23.7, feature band 17.5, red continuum 13.8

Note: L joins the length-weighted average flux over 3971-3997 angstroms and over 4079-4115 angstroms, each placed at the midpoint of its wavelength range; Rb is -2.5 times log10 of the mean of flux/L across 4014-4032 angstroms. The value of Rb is 0.056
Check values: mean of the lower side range 23.7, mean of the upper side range 12.1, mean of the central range 18.7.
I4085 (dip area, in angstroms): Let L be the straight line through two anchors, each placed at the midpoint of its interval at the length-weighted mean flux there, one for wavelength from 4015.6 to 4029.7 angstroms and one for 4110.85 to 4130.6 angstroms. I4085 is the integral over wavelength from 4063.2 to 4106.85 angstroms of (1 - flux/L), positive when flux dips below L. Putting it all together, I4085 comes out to 1.0 angstroms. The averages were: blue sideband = 18.6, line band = 13.3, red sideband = 10.8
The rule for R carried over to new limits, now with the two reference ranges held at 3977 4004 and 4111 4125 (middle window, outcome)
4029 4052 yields 2.5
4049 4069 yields 1.4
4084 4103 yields 2.2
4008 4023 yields 1.3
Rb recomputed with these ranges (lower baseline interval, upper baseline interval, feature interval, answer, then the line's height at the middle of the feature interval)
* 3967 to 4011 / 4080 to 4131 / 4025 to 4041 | 0.048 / 18.9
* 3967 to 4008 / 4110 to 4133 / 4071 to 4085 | 0.058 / 14.8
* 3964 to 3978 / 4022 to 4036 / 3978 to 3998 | -0.089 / 21.9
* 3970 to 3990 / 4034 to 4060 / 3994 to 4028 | -0.031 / 20.4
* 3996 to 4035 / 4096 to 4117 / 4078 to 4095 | 0.056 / 13.5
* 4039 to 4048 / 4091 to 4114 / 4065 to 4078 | -0.052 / 14.4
